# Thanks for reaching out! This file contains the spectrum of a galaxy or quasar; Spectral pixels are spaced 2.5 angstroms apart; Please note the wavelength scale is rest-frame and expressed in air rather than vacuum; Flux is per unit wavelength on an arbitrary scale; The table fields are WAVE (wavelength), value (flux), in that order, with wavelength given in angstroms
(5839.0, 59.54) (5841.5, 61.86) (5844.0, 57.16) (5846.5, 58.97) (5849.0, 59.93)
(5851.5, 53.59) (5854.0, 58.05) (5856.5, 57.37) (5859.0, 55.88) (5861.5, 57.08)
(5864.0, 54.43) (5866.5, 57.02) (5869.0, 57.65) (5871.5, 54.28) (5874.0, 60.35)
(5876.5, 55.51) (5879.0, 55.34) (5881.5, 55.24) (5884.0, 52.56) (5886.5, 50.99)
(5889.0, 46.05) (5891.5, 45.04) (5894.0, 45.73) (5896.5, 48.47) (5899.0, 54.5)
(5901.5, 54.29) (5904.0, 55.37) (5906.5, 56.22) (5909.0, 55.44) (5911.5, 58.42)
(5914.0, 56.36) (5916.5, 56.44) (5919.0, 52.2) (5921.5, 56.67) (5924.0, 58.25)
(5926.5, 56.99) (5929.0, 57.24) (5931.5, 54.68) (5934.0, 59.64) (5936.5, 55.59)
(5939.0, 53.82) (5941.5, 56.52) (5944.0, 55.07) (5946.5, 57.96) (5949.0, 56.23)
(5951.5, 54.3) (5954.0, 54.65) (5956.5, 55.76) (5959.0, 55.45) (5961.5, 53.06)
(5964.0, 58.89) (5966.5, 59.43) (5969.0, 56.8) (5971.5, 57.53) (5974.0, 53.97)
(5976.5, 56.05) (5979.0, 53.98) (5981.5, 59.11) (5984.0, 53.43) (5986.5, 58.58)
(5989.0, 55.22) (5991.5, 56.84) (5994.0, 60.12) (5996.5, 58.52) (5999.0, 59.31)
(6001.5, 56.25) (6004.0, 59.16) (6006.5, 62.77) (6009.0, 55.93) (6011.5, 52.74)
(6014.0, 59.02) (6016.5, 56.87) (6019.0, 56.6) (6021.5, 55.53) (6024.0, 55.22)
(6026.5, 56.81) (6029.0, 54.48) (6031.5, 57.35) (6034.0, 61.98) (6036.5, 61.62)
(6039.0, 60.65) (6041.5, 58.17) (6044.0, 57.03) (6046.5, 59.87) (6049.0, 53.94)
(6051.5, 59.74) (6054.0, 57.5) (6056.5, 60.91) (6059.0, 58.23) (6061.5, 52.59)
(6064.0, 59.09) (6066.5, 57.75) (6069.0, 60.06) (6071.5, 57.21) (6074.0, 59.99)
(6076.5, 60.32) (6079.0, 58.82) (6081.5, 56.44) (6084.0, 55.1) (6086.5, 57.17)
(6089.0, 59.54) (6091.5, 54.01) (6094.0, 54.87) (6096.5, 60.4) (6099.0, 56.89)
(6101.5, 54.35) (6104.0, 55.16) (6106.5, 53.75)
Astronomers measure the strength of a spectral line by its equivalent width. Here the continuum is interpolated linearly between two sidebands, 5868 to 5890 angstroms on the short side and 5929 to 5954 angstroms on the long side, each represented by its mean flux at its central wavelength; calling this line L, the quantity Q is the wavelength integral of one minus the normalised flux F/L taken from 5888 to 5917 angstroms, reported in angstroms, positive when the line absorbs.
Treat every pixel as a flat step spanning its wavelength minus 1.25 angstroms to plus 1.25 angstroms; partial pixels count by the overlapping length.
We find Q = 1.20 angstroms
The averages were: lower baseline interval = 54.3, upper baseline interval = 56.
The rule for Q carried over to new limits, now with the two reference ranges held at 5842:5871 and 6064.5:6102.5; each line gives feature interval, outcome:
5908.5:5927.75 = 0.3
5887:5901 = 2.1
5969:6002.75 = 0.3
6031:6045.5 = -0.5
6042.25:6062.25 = 0.0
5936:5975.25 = 0.9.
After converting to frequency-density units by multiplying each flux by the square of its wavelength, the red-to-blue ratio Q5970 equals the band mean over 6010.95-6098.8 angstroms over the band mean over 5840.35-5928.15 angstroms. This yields 1.11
